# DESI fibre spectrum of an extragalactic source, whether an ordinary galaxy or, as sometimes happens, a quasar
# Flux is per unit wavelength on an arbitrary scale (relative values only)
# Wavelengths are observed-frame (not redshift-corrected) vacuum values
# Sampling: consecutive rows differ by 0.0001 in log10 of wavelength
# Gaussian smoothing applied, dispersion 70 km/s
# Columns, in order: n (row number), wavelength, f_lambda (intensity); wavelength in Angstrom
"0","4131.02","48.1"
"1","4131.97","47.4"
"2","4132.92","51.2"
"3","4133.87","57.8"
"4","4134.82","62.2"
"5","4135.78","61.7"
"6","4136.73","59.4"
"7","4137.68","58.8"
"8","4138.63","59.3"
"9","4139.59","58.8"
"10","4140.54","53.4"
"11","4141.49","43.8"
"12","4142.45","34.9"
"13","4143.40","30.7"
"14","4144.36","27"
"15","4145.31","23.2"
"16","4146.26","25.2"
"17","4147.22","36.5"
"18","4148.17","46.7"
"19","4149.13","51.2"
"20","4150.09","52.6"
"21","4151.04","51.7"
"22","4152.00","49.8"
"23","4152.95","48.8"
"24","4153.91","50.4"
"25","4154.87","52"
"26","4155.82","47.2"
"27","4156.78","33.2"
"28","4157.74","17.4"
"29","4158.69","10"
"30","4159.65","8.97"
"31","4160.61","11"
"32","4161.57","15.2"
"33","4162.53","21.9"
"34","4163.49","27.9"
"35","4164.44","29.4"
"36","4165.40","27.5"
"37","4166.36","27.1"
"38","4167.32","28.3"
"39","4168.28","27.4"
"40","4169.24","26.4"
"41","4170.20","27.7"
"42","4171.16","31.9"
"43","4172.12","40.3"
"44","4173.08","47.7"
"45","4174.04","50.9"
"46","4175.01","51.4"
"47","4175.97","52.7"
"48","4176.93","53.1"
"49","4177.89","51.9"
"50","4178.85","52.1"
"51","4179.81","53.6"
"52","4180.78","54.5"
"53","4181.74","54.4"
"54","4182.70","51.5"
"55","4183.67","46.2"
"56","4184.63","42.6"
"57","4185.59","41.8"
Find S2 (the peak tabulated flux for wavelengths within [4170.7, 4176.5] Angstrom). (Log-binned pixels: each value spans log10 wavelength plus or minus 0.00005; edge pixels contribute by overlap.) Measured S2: 52.7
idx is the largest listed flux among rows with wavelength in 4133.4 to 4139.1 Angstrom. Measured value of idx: 62.2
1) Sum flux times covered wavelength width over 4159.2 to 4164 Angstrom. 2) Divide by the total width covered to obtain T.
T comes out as 17.2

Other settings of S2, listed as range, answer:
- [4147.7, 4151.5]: 52.6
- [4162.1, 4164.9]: 29.4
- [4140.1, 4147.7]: 53.4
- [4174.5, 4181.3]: 54.5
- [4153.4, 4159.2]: 52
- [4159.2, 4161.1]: 11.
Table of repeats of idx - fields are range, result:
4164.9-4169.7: 28.3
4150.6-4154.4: 51.7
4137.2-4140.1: 59.3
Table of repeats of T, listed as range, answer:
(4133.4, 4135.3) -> 59.9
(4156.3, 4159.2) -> 20.1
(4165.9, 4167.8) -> 27.7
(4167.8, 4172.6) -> 30.7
